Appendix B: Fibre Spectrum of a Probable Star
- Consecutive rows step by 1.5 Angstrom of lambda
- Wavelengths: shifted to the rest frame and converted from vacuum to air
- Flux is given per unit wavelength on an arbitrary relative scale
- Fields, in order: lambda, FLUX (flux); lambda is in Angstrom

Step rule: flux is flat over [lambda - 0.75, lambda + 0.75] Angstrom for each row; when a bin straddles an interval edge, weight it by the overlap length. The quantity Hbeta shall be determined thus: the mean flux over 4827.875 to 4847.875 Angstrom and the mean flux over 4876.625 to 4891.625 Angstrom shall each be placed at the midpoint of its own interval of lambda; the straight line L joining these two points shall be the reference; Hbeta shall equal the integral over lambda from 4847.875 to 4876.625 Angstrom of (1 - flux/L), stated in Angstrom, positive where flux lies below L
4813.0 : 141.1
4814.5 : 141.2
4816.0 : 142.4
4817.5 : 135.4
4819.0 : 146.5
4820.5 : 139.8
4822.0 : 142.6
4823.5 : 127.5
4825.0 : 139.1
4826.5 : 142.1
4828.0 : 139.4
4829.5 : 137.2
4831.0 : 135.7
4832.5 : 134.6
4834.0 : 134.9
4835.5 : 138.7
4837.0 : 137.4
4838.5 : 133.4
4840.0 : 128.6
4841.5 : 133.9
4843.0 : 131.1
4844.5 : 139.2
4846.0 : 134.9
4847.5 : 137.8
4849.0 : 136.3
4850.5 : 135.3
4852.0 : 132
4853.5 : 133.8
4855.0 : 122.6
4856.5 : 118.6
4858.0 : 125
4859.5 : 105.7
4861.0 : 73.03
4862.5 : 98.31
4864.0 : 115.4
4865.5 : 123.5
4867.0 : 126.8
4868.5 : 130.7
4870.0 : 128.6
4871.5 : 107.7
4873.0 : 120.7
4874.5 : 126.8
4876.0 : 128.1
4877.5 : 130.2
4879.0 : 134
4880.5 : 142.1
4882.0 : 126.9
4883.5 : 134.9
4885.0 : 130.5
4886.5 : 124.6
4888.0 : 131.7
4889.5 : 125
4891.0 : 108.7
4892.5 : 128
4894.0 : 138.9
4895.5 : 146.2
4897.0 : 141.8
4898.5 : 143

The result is 2.5 Angstrom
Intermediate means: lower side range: 135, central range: 121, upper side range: 129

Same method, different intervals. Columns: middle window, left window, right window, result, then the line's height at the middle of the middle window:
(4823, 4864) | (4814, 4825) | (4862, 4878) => 0.71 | 131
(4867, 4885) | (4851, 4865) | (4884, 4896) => -0.83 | 123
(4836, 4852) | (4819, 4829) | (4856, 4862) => -2.08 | 119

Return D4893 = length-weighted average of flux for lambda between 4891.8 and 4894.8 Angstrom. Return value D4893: 134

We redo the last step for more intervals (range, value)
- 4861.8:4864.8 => 107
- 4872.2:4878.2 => 126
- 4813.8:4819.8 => 141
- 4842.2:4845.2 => 135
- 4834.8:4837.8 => 138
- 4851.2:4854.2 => 133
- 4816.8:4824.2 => 138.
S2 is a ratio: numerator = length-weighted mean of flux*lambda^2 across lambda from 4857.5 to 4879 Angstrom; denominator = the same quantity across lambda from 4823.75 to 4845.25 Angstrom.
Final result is 0.88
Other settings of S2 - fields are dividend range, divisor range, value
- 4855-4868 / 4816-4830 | 0.82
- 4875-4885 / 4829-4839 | 0.99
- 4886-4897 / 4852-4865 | 1.17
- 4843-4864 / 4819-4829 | 0.89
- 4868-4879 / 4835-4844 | 0.95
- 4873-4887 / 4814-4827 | 0.96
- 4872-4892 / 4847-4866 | 1.08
